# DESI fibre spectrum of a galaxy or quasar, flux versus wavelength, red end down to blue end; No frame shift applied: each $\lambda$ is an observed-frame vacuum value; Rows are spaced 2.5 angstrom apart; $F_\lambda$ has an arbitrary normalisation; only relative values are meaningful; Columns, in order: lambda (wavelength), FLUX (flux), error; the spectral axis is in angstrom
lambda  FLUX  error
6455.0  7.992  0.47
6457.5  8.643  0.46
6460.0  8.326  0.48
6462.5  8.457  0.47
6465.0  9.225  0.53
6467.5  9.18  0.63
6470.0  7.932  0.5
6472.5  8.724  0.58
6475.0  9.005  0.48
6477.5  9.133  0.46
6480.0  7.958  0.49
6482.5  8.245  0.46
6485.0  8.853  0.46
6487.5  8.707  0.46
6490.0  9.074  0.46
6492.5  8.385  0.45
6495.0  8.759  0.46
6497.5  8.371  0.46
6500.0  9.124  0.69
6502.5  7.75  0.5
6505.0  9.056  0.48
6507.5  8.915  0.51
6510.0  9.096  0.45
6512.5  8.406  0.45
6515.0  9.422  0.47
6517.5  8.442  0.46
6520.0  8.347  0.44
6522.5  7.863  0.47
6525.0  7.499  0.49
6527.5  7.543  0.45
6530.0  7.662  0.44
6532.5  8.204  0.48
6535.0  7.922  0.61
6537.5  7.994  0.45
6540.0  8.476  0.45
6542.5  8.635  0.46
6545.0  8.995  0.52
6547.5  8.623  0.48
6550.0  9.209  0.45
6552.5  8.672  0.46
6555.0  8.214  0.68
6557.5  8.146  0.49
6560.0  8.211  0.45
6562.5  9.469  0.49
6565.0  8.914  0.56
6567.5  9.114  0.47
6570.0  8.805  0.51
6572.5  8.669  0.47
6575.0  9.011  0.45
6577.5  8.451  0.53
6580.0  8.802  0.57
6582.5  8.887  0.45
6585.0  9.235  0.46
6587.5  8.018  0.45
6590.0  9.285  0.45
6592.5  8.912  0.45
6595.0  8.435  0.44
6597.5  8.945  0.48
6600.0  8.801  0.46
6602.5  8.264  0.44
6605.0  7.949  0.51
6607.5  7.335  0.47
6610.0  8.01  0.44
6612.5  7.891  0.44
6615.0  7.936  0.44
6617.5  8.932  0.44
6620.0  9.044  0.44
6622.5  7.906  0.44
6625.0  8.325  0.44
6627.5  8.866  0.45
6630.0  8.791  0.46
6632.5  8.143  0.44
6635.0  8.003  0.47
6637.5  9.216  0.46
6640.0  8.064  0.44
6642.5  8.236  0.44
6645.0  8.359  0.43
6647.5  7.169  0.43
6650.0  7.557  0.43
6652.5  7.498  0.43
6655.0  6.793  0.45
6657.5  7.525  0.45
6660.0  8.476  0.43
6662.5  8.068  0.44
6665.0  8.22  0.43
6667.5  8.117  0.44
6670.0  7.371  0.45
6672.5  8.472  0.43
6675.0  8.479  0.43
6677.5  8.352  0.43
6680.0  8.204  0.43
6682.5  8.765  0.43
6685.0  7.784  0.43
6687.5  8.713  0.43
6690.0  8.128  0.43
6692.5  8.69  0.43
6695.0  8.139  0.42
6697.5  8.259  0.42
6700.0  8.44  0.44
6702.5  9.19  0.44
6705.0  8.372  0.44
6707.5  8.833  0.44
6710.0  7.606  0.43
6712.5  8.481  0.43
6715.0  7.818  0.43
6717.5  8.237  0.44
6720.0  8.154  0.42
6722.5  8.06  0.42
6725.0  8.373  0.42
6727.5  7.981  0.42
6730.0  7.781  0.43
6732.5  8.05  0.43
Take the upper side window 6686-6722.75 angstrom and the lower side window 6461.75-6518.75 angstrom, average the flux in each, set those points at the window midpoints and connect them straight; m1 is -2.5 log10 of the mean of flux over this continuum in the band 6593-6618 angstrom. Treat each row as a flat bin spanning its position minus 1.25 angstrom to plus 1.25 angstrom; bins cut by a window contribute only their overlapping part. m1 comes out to 0.03 mag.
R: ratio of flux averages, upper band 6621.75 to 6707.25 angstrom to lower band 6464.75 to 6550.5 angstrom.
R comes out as 0.96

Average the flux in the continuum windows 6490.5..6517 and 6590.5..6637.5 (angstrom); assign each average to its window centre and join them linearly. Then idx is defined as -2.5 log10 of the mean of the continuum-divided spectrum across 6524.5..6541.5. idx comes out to 0.09 mag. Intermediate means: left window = 8.73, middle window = 7.93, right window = 8.4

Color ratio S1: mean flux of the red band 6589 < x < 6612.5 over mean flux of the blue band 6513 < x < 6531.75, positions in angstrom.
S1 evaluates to 1.03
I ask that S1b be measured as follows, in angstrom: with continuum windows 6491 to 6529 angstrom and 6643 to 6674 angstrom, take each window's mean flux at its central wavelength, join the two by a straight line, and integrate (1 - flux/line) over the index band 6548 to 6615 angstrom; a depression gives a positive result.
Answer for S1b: -3.6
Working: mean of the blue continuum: 8.46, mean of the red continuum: 7.82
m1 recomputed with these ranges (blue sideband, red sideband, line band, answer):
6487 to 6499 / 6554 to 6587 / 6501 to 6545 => 0.047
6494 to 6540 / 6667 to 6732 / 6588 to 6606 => -0.042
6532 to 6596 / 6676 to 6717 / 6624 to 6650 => 0.028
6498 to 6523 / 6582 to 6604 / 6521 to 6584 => 0.028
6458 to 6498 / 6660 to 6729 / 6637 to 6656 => 0.072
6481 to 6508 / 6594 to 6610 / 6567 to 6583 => -0.056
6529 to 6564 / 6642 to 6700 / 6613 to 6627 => -0.025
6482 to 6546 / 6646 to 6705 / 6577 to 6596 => -0.060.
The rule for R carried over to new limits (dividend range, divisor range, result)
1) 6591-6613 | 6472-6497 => 0.96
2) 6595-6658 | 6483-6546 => 0.96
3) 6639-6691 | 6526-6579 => 0.94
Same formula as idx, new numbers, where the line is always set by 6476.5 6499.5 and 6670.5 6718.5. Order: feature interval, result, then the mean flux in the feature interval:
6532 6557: 0.007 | 8.49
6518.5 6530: 0.101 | 7.81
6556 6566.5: -0.020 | 8.68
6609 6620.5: 0.017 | 8.33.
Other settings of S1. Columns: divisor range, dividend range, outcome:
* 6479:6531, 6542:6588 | 1.04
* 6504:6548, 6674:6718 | 1.00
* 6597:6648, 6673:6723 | 1.00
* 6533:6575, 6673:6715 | 0.97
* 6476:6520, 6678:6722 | 0.96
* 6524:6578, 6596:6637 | 0.98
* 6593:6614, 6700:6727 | 1.01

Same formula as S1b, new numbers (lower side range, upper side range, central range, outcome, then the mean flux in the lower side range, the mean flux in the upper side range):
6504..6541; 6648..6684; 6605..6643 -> -1.1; 8.32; 7.97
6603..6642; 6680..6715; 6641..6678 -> 1.9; 8.29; 8.39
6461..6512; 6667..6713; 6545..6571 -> -0.6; 8.69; 8.34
